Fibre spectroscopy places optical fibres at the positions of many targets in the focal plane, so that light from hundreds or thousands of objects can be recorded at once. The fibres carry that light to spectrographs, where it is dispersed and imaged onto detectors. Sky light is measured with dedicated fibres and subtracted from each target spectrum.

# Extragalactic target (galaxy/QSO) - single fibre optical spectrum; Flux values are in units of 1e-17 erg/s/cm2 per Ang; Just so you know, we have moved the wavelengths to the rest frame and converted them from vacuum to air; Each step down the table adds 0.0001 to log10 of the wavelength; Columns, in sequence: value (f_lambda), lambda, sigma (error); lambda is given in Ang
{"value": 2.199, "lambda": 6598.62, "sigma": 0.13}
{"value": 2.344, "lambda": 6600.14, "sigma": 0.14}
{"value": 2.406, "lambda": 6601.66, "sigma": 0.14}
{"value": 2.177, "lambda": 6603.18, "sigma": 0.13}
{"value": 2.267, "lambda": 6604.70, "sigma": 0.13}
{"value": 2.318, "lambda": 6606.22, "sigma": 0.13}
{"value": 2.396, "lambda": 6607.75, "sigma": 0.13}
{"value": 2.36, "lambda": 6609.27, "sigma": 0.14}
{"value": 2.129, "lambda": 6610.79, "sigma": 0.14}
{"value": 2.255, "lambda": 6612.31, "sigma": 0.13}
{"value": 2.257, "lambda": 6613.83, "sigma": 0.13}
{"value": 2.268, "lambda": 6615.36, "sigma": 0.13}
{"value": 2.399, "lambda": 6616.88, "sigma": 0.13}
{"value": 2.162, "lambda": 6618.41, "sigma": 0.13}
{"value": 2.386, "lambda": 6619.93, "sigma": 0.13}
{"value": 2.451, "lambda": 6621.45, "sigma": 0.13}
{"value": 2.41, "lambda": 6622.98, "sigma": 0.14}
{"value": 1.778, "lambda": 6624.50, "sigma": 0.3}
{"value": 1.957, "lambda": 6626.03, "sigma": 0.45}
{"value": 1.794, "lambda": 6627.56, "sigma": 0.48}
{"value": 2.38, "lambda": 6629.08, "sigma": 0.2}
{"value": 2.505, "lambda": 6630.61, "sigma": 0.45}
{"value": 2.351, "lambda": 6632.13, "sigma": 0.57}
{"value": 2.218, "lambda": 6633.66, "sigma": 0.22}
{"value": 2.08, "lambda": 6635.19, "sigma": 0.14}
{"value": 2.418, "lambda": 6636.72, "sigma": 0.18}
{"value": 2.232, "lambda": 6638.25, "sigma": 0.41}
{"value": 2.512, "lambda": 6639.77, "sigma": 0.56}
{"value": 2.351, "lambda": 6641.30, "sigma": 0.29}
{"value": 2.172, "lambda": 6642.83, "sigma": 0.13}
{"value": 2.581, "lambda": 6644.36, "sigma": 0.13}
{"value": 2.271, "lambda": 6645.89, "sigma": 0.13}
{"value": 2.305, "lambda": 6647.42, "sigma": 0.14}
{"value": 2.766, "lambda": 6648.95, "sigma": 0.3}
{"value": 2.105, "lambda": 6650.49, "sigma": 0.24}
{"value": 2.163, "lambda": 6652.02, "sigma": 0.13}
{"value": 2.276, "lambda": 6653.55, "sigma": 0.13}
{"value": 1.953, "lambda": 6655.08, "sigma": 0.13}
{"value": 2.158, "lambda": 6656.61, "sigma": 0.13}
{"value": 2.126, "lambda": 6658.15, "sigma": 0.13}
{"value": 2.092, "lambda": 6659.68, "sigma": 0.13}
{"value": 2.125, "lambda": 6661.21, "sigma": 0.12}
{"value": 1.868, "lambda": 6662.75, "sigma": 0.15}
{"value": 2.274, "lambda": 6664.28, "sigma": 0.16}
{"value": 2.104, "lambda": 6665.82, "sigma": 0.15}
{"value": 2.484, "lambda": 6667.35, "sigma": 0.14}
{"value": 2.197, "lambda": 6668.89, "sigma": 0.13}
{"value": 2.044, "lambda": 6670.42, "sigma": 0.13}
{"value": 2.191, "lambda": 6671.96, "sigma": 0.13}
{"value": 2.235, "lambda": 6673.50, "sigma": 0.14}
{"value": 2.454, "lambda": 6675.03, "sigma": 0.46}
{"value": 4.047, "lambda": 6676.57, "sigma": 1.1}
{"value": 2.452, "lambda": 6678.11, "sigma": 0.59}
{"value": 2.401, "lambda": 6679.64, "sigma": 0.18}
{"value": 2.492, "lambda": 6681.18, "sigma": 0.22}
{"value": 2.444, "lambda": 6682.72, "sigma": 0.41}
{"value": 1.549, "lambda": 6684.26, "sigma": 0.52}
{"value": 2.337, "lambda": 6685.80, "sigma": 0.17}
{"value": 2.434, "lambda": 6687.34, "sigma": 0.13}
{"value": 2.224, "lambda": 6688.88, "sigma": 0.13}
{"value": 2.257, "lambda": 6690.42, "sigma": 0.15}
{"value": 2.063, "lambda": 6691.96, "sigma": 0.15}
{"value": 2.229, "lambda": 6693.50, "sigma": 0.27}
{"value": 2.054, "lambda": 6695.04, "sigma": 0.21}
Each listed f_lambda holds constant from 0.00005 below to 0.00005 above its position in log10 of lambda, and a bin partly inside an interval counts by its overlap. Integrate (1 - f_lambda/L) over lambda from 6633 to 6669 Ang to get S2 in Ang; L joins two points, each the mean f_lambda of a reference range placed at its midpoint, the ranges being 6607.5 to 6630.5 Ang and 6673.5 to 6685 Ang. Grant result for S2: 2.16 Ang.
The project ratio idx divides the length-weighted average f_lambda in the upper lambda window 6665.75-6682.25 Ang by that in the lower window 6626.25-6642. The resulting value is 1.1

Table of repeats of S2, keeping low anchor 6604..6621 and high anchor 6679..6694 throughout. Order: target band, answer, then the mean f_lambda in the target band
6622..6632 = 0.6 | 2.16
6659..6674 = 0.6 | 2.16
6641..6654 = -0.4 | 2.33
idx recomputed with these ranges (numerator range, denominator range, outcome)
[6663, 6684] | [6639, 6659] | 1.05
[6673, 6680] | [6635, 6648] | 1.18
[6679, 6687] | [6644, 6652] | 0.95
